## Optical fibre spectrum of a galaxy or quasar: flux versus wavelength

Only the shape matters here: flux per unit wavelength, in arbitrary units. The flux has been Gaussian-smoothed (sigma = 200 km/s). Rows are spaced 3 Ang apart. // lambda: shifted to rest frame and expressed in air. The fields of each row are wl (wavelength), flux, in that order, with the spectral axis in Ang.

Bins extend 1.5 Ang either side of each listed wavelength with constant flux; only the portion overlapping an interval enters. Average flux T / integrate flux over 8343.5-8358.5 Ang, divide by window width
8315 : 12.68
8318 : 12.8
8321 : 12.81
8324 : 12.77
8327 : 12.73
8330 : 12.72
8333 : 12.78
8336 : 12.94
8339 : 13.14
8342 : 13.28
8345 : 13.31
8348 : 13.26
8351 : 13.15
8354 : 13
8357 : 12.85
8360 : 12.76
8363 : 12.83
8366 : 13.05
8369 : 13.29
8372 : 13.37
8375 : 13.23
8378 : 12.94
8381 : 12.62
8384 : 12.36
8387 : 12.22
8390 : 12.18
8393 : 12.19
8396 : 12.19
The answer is 13.1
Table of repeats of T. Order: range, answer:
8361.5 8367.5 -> 12.9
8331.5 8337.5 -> 12.9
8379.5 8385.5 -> 12.5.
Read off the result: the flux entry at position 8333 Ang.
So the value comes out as 12.78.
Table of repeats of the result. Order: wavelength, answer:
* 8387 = 12.22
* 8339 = 13.14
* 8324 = 12.77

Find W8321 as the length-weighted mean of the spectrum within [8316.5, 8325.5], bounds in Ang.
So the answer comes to 12.8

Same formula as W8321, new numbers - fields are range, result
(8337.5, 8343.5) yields 13.2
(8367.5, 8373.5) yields 13.3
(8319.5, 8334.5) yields 12.8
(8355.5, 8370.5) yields 13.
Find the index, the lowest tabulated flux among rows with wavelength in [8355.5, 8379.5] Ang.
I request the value 12.76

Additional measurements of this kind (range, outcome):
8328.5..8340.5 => 12.72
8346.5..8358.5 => 12.85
